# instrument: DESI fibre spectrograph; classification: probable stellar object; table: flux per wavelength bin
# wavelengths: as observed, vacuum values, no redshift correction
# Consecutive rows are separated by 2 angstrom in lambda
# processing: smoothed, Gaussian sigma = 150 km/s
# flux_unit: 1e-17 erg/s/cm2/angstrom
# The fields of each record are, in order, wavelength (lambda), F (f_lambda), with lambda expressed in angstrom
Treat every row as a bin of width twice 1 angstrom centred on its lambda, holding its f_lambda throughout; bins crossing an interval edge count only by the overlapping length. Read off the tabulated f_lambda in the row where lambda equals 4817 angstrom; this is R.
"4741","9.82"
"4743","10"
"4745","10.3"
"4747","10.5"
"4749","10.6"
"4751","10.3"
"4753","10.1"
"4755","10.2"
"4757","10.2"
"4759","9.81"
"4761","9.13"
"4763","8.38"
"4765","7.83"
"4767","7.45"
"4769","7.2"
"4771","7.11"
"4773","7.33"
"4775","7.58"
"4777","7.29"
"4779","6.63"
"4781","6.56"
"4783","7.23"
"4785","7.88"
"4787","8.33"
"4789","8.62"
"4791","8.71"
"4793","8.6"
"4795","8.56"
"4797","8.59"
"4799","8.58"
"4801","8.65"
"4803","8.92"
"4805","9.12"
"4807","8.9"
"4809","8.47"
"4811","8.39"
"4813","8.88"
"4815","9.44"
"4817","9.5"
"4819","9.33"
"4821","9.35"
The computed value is 9.5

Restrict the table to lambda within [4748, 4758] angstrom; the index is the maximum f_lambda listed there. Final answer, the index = 10.6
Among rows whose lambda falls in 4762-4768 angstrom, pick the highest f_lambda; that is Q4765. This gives 8.38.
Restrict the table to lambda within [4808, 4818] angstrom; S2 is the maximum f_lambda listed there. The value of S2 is 9.5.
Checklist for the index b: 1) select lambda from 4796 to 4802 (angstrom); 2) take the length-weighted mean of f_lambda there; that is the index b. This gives 8.61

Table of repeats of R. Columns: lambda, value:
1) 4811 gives 8.39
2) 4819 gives 9.33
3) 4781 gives 6.56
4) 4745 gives 10.3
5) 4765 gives 7.83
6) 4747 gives 10.5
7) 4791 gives 8.71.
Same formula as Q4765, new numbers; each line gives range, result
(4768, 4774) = 7.33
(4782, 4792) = 8.71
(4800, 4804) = 8.92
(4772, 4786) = 7.88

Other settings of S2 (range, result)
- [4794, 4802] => 8.65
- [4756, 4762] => 10.2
